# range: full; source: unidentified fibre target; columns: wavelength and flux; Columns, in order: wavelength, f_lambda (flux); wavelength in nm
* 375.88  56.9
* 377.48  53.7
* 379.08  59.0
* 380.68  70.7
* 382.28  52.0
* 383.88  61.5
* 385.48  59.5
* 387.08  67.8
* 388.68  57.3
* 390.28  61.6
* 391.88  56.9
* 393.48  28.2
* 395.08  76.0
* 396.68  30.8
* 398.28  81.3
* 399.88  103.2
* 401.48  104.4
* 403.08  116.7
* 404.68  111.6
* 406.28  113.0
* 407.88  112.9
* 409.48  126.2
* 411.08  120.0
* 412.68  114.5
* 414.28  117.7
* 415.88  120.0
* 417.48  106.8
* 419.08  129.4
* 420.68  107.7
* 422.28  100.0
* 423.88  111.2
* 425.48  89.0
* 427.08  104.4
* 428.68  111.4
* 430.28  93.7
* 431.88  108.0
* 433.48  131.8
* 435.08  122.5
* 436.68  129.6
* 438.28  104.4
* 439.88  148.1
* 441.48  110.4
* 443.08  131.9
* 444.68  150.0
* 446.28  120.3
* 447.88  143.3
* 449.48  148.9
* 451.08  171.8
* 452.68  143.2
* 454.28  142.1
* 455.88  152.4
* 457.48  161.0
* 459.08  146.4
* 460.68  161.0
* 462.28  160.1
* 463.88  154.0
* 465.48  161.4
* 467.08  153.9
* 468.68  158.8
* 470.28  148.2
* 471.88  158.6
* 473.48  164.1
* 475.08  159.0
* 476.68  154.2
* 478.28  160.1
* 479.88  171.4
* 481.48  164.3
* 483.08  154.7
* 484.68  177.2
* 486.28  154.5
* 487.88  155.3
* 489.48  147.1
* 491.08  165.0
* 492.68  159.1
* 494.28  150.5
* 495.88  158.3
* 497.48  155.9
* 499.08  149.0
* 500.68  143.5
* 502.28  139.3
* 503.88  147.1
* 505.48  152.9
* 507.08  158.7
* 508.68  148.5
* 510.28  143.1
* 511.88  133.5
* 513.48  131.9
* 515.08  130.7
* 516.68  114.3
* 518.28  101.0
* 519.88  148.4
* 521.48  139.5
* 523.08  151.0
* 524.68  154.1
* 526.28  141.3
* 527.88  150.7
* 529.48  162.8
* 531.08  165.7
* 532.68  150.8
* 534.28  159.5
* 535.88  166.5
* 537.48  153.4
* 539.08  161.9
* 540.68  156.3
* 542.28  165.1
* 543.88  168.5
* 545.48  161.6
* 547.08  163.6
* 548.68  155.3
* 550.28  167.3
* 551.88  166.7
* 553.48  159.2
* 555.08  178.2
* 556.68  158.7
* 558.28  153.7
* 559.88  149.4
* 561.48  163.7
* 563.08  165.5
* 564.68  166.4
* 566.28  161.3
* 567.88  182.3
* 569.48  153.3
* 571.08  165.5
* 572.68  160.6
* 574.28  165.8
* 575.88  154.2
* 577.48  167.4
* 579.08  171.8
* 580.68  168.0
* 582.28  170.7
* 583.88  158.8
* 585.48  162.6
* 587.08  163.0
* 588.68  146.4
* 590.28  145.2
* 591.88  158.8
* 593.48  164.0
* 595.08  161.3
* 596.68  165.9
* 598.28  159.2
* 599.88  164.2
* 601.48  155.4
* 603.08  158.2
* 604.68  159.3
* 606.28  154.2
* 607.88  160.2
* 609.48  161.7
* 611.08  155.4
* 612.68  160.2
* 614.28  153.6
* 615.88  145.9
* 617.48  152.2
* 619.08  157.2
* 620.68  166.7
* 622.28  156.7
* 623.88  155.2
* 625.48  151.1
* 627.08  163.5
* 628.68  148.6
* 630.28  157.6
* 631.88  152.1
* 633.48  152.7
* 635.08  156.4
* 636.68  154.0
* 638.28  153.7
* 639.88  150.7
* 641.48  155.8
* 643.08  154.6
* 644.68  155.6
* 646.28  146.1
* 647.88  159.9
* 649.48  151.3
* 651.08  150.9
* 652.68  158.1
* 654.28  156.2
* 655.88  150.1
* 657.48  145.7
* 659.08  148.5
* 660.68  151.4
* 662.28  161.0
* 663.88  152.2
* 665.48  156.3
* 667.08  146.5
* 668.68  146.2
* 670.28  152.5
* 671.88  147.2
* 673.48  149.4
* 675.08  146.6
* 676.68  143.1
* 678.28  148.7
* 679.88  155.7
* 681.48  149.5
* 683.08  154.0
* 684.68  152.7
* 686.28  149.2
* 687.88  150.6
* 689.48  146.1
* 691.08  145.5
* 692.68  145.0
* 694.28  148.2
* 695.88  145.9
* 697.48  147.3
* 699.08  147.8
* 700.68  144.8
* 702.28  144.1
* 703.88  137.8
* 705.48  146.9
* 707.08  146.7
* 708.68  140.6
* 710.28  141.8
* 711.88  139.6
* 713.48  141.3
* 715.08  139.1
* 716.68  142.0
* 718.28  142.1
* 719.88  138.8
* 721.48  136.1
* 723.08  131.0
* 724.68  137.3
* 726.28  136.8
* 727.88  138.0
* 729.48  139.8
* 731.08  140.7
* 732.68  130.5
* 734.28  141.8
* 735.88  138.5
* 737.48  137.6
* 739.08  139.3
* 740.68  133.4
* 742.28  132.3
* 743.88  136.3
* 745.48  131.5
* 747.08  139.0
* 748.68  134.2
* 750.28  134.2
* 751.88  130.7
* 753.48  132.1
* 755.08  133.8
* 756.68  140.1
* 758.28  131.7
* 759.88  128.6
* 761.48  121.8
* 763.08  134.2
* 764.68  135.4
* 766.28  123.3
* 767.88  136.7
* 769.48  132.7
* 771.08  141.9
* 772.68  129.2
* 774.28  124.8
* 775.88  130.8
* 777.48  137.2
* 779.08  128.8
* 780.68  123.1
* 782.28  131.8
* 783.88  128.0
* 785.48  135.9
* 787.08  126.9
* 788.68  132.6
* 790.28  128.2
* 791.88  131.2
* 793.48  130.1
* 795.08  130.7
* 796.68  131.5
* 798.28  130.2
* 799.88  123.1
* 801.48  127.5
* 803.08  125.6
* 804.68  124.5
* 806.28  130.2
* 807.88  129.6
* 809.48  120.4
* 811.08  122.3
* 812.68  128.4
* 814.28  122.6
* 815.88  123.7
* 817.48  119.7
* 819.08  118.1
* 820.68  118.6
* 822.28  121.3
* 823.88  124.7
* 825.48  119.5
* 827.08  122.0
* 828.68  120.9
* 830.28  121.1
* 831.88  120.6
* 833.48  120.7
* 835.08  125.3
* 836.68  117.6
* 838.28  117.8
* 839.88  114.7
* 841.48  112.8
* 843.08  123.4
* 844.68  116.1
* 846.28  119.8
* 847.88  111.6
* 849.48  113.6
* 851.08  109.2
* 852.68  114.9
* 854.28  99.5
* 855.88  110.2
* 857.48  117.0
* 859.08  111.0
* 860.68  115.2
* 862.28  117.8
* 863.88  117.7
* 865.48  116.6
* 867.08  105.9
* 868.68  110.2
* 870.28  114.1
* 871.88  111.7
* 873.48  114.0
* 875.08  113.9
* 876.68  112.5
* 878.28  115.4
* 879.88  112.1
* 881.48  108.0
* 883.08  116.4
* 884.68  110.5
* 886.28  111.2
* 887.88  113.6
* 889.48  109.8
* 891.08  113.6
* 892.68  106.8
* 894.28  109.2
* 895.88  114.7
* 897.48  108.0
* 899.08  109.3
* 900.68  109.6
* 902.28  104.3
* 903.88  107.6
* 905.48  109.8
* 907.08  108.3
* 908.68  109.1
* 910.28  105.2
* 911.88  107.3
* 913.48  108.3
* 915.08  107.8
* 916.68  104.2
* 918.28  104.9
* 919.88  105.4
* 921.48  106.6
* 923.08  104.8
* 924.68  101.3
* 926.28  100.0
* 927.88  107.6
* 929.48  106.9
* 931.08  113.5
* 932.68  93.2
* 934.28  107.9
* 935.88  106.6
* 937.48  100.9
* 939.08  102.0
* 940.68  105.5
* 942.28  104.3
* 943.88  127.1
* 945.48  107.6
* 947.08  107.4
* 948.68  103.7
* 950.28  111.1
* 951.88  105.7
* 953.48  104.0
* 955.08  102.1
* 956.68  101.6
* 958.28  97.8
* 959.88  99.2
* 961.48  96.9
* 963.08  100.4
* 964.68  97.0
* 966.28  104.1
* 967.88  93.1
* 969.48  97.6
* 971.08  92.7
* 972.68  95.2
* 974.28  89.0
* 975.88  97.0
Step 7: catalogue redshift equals 0.00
